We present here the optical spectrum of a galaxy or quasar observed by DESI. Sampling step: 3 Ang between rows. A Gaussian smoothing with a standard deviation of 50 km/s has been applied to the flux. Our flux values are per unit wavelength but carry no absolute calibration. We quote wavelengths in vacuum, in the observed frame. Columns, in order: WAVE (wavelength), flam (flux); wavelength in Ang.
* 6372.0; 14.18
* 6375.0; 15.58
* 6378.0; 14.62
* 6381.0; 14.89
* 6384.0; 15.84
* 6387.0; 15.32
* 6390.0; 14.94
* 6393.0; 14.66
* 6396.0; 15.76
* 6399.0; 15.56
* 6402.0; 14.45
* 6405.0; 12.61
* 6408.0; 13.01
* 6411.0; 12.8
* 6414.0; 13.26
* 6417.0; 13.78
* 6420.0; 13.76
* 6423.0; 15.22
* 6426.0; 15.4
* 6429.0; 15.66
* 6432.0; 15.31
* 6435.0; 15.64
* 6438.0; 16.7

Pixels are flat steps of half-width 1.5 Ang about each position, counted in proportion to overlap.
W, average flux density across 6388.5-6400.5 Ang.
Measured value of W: 15.2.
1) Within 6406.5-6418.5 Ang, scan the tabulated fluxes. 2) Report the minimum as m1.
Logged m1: 12.8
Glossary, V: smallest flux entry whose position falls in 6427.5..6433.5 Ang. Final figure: 15.31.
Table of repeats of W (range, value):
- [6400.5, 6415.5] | 13.2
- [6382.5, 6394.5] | 15.2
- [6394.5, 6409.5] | 14.3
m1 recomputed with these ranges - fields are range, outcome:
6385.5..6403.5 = 14.45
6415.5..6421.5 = 13.76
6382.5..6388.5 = 15.32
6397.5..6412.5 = 12.61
